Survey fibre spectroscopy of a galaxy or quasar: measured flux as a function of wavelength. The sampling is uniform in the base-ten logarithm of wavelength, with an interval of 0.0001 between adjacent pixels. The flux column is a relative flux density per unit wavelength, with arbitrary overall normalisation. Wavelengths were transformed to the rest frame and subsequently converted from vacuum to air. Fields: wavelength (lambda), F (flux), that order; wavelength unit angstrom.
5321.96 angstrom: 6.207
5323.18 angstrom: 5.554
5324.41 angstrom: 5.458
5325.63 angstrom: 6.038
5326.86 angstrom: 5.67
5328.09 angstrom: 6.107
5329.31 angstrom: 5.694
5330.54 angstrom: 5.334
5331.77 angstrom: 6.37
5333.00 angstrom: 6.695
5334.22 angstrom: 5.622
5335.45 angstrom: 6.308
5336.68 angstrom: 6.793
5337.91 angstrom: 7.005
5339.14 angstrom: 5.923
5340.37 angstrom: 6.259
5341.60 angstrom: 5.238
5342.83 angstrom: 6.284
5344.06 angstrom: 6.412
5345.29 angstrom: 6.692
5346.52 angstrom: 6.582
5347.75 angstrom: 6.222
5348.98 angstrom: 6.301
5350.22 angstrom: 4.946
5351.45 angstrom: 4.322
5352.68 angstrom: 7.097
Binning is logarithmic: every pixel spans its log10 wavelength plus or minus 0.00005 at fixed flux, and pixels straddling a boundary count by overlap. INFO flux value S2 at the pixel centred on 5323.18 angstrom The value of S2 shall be 5.554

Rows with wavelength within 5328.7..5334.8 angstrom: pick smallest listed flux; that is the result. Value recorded 5.334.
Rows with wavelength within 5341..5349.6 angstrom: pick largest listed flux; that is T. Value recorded 6.692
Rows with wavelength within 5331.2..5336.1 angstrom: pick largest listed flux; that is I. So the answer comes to 6.695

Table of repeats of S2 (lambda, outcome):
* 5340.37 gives 6.259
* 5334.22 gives 5.622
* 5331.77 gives 6.37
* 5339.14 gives 5.923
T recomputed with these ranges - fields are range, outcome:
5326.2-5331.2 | 6.107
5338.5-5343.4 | 6.284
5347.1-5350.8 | 6.301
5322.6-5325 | 5.554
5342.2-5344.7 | 6.412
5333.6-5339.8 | 7.005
